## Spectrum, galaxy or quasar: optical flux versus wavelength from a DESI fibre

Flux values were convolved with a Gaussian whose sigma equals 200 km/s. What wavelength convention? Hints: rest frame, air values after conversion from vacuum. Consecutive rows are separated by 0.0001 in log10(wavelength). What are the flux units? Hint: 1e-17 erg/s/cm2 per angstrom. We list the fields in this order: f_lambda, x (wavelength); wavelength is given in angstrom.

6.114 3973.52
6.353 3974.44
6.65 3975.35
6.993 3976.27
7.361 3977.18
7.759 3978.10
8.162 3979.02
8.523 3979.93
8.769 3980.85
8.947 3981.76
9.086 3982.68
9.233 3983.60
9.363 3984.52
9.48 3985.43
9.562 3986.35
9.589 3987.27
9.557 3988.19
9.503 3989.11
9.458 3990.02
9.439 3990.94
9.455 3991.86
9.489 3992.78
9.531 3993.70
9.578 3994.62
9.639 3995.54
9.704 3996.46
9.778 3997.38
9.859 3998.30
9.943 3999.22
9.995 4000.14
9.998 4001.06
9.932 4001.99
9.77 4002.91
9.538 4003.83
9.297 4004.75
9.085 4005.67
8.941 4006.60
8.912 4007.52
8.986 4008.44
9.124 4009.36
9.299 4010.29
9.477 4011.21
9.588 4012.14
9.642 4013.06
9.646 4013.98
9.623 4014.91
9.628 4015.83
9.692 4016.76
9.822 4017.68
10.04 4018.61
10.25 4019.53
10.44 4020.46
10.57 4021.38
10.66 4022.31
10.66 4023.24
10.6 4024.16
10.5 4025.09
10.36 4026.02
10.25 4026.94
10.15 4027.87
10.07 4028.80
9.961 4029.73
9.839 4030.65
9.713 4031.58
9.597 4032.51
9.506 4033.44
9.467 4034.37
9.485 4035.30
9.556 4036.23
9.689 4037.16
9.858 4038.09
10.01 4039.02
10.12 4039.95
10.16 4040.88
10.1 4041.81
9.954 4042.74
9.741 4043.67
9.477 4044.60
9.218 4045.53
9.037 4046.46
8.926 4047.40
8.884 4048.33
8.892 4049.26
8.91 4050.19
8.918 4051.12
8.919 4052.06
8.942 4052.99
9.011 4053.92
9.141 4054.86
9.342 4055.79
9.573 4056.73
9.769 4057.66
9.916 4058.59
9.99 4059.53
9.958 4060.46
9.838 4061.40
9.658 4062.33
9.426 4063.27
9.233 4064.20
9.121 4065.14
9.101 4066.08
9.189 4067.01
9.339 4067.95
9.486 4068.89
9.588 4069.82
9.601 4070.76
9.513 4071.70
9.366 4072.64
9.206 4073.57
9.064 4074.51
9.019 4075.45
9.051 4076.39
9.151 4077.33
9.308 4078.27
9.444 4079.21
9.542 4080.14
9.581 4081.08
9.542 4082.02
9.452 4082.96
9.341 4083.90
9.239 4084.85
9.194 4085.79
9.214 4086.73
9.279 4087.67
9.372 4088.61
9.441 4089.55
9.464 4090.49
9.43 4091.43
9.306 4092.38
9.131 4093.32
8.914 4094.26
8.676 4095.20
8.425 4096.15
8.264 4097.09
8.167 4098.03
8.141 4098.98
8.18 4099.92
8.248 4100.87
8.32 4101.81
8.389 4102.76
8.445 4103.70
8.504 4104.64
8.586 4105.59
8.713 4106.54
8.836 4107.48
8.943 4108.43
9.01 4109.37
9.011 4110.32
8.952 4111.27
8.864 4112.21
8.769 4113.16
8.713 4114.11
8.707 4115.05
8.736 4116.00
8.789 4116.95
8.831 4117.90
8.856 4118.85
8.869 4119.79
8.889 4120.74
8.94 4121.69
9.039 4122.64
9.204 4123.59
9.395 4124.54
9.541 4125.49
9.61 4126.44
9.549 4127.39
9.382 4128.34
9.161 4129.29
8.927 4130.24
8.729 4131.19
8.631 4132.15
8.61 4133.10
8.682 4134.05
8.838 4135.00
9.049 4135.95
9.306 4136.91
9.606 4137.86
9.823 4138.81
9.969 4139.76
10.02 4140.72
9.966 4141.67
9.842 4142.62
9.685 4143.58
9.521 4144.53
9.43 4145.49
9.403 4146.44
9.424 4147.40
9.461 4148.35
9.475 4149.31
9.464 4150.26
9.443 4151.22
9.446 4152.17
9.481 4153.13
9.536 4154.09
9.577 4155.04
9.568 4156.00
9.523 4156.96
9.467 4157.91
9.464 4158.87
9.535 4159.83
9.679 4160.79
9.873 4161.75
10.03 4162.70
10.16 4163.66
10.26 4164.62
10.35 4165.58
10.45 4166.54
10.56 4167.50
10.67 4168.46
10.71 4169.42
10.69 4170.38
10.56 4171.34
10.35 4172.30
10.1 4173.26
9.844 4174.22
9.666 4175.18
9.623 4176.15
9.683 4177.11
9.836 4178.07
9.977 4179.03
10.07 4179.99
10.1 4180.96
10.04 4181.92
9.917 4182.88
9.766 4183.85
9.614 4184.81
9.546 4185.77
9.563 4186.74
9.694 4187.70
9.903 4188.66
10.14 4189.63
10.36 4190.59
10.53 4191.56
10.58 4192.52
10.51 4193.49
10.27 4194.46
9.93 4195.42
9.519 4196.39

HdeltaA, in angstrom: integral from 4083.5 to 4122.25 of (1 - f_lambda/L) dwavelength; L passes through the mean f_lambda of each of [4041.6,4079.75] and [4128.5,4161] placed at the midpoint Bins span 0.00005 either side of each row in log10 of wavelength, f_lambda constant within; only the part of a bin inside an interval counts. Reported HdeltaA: 2.2 angstrom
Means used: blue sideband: 9.35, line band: 8.83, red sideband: 9.4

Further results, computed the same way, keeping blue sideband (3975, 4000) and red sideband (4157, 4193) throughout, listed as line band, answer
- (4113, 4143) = 1.9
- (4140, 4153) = 0.4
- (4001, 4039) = -2.2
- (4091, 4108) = 1.9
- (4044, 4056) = 0.4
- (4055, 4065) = -0.2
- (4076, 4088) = 0.3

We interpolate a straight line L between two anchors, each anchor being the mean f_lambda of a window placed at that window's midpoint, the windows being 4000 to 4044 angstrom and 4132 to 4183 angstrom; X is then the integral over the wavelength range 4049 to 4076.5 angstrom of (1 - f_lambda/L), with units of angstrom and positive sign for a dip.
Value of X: 1.3 angstrom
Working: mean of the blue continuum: 9.82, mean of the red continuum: 9.76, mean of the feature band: 9.34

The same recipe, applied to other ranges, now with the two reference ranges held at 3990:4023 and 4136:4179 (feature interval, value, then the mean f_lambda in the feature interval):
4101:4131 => 2.7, 8.91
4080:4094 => 0.6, 9.36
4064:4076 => 0.5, 9.29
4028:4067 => 0.8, 9.51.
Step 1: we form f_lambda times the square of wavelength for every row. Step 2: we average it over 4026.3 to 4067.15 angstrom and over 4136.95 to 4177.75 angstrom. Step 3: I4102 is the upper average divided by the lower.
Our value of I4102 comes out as 1.1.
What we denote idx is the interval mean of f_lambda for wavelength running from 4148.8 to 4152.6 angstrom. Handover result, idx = 9.46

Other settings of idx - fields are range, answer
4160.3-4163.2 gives 9.87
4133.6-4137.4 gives 8.97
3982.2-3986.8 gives 9.34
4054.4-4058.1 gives 9.46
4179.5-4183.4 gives 10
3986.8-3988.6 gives 9.55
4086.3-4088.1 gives 9.25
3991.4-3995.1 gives 9.51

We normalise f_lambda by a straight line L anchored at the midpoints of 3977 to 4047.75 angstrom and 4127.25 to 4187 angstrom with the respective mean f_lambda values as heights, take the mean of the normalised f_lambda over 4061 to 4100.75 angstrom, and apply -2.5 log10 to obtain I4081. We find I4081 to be 0.05 mag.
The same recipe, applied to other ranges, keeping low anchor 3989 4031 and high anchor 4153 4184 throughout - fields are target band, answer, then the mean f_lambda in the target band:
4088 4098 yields 0.10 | 9.01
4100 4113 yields 0.14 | 8.66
